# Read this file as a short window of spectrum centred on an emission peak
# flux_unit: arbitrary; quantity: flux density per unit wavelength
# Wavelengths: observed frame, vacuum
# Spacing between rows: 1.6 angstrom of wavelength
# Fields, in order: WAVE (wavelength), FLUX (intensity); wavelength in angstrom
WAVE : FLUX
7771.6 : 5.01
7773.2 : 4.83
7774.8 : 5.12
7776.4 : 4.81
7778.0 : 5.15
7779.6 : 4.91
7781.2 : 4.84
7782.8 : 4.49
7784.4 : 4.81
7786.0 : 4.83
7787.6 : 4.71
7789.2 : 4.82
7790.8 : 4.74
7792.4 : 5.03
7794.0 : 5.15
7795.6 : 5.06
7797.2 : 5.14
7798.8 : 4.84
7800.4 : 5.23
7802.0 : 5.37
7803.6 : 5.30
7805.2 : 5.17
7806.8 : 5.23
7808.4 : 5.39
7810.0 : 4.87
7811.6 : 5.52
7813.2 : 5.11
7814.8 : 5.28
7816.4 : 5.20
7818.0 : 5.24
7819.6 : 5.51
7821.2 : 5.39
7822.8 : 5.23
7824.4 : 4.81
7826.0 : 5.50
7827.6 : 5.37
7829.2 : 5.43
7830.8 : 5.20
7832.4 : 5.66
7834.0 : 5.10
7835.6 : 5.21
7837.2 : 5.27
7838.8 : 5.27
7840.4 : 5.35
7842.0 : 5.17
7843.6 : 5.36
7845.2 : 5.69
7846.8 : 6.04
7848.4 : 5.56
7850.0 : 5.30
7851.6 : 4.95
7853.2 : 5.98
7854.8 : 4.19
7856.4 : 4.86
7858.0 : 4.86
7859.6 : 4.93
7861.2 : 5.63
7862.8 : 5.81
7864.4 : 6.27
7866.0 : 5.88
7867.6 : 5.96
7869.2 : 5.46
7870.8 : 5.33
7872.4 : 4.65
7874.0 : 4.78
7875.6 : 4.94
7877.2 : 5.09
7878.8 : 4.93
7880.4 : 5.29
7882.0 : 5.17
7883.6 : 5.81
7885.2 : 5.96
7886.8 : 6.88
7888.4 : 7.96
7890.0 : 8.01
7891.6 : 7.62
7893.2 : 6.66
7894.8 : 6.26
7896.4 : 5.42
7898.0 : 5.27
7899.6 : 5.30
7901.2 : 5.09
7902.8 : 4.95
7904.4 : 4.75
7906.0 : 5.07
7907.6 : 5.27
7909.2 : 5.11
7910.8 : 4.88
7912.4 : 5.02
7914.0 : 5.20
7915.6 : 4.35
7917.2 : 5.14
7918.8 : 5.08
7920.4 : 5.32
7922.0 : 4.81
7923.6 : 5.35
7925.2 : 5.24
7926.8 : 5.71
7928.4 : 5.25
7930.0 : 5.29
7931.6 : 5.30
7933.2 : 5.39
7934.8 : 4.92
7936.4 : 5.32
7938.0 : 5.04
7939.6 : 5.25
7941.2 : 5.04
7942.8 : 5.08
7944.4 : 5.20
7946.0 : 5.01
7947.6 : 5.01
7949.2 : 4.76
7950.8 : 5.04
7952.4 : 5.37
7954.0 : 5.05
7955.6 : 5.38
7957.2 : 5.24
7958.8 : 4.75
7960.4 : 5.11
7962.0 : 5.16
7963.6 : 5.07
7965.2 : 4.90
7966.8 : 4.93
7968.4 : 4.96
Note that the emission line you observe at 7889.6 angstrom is [N II] 6583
